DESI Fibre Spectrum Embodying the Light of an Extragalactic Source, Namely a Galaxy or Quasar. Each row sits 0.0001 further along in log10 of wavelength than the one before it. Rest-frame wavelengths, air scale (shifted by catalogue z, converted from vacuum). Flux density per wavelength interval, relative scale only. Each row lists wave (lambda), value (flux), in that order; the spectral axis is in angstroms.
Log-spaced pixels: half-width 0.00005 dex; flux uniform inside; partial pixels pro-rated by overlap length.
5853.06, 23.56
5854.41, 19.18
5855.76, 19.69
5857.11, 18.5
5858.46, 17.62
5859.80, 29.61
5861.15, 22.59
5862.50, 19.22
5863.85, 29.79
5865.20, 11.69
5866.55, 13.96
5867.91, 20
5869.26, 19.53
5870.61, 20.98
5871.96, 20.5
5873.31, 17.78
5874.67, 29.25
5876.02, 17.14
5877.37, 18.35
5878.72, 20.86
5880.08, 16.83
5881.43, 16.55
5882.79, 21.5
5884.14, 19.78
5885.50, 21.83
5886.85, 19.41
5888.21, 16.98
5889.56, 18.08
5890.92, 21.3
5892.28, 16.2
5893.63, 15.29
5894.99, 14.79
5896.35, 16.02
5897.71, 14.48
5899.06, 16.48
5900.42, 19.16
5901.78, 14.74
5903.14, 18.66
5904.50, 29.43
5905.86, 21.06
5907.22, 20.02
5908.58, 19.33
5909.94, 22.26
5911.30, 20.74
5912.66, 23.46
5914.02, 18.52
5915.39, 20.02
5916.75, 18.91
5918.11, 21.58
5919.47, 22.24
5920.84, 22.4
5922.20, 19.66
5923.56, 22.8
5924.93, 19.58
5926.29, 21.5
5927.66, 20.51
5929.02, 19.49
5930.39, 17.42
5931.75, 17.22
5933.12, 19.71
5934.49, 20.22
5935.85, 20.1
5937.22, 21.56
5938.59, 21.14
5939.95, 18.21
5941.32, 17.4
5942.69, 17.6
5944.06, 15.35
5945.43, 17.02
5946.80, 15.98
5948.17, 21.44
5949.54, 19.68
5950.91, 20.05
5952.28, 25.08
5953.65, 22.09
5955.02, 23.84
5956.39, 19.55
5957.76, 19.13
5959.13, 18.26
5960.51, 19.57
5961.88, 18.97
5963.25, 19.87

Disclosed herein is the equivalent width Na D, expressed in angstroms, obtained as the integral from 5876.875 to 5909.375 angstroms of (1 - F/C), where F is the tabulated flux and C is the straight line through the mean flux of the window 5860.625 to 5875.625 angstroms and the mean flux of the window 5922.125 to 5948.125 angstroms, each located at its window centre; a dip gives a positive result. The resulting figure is 2.1 angstroms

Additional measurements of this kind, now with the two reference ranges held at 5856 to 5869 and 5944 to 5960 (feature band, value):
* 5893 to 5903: 2.06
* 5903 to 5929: -1.44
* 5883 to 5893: 0.50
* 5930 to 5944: 0.76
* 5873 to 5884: 0.20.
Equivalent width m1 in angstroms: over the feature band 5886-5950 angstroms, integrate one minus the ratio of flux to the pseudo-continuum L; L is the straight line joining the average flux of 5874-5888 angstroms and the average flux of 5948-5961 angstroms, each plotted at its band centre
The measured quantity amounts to 3.7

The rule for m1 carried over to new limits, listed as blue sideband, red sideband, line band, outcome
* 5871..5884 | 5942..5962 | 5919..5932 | -0.4 angstroms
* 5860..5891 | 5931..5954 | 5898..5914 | -0.5 angstroms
